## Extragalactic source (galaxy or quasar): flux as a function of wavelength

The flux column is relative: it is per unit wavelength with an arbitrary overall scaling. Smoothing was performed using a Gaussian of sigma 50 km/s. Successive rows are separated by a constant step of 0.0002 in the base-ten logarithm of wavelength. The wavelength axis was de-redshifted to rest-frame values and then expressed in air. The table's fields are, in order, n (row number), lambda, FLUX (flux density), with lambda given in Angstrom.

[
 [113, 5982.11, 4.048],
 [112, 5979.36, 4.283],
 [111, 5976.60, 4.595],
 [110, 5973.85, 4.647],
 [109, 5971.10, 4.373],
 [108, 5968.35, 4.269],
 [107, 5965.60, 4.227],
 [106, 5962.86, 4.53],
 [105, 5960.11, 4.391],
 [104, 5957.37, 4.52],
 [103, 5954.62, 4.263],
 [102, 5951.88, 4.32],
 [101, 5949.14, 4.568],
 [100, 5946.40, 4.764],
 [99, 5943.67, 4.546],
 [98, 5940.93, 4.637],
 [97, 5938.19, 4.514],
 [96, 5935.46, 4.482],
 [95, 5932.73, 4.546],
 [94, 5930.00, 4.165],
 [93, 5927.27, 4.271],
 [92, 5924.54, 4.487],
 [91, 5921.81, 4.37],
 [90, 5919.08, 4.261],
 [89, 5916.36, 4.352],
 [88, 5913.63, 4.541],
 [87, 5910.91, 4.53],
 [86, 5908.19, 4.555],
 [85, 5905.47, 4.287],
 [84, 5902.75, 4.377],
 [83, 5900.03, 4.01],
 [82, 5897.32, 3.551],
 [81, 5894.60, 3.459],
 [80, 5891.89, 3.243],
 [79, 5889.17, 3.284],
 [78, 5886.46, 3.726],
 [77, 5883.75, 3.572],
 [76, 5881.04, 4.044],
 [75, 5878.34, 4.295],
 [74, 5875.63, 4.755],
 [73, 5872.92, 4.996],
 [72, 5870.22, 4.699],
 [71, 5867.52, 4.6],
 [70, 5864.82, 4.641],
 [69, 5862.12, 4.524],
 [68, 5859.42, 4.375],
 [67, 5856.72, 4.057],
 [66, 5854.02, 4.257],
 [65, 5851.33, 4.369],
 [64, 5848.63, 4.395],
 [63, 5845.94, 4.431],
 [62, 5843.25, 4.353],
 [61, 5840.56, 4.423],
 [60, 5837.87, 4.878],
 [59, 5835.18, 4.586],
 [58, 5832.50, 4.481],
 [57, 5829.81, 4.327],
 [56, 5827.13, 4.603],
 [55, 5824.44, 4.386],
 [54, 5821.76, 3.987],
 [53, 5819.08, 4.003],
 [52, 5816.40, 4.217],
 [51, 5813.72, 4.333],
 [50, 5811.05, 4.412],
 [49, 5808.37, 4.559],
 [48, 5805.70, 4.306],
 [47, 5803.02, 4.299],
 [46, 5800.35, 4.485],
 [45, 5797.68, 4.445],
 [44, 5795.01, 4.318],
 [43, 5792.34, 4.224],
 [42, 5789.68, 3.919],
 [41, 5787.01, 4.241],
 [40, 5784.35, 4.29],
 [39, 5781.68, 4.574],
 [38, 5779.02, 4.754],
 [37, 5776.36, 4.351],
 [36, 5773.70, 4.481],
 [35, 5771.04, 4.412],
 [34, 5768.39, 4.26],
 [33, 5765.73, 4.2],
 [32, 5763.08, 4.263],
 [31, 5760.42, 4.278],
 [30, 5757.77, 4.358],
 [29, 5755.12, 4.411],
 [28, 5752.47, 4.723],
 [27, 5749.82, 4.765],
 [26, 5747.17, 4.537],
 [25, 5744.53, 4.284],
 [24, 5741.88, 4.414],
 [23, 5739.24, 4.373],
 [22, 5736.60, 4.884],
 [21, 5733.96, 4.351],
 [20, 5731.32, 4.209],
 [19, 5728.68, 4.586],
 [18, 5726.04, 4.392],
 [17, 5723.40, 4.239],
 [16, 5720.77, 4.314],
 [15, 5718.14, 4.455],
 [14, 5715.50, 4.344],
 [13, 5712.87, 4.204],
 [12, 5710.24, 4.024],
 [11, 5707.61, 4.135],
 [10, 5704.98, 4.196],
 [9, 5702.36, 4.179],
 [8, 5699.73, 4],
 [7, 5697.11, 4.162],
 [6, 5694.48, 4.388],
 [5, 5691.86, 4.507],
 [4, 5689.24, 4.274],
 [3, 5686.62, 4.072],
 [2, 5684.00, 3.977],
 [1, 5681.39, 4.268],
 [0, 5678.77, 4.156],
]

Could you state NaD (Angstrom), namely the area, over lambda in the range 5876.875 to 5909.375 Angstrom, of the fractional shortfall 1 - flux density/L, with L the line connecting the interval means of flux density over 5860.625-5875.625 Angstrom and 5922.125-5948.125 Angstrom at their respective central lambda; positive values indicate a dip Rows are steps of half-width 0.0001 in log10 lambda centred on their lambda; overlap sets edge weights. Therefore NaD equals 5.28 Angstrom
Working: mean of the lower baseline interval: 4.7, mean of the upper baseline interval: 4.49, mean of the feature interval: 3.87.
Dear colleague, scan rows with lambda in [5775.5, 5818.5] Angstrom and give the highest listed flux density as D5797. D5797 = 4.754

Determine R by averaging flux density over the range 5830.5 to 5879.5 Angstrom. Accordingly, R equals 4.5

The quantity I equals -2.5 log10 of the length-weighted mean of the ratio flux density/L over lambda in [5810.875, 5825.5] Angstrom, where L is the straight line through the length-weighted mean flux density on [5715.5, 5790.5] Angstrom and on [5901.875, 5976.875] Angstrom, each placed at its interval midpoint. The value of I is 0.053 mag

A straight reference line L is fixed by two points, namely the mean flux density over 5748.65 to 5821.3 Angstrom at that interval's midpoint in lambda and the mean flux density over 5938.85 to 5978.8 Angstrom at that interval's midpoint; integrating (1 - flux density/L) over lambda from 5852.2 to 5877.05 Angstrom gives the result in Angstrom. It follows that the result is -0.7 Angstrom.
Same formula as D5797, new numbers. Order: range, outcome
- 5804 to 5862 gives 4.878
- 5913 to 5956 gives 4.764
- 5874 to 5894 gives 4.755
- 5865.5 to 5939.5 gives 4.996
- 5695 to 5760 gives 4.884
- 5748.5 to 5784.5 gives 4.765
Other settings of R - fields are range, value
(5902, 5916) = 4.45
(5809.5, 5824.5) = 4.21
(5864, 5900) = 4.06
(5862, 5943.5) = 4.26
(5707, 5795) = 4.37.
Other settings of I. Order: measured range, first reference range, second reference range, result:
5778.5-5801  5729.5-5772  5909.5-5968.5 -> 0.02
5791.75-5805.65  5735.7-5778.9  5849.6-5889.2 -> 0.01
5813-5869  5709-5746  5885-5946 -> -0.03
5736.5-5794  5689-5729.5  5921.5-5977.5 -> -0.02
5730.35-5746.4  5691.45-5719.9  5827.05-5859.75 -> -0.04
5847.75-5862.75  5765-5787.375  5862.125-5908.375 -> -0.03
